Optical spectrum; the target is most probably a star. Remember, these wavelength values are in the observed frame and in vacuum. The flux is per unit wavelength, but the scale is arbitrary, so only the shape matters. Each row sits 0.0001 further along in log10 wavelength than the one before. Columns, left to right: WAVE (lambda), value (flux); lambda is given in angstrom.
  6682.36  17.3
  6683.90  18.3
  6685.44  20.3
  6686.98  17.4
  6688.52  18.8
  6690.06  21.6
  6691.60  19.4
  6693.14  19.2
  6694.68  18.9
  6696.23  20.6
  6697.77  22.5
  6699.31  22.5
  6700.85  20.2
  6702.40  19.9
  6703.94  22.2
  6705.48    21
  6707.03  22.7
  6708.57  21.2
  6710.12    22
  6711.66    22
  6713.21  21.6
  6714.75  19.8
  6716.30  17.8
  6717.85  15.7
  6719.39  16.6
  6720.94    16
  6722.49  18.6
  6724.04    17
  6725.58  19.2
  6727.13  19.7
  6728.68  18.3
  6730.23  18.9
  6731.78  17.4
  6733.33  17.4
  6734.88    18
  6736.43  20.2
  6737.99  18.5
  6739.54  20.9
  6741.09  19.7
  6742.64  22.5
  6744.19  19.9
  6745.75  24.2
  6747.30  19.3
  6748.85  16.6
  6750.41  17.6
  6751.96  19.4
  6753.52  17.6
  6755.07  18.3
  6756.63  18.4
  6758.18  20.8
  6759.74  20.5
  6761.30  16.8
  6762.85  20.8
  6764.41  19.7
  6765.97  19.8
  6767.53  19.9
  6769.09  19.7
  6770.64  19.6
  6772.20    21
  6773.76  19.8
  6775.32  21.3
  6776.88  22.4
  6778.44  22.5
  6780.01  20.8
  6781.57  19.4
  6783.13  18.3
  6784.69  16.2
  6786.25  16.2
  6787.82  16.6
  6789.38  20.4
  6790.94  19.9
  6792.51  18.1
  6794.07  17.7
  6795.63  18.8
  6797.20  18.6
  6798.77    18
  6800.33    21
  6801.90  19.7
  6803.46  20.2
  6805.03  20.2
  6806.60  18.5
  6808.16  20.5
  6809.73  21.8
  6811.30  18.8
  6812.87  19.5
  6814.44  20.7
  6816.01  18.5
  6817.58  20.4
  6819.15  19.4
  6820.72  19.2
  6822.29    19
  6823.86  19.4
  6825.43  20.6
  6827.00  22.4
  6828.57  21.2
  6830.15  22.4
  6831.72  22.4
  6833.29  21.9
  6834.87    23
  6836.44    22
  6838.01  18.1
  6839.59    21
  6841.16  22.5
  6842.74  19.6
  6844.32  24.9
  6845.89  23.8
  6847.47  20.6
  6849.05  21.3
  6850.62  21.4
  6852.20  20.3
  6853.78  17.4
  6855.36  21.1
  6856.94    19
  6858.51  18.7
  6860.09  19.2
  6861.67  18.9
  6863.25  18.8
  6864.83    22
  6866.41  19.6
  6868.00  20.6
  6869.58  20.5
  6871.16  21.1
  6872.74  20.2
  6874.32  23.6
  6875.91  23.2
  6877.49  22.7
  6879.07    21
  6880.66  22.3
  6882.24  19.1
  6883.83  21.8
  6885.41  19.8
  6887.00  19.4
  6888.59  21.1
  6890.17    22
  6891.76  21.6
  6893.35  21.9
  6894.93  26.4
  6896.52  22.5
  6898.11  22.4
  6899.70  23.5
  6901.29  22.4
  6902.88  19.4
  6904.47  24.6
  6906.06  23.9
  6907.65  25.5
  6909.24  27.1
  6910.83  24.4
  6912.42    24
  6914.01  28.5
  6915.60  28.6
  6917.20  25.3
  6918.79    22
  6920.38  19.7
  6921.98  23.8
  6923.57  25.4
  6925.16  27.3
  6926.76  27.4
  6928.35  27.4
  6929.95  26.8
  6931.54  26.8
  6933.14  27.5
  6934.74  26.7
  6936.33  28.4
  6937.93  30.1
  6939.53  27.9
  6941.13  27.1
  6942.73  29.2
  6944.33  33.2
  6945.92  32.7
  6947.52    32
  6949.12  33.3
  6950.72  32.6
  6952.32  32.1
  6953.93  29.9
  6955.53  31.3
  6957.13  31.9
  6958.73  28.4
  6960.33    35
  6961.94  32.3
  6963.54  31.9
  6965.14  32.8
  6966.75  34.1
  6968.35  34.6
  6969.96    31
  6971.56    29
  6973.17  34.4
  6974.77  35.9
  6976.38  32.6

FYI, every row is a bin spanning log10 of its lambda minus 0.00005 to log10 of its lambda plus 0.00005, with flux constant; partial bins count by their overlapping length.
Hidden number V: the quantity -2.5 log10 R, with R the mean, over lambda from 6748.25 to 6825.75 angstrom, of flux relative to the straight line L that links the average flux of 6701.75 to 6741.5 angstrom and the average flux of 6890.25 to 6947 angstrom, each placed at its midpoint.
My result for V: 0.109 mag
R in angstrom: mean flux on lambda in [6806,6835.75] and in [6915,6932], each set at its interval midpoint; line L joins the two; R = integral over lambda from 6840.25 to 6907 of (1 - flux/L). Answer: 4.9 angstrom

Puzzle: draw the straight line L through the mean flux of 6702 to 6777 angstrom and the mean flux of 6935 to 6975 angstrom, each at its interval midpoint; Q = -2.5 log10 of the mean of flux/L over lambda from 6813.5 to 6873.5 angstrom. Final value 0.22 mag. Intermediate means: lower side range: 19.5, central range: 20.6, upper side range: 31.5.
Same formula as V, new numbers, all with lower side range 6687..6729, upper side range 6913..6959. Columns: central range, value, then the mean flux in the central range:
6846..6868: 0.26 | 20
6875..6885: 0.21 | 21.6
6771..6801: 0.18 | 19.3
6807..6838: 0.17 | 20.6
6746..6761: 0.14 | 18.9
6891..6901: 0.17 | 23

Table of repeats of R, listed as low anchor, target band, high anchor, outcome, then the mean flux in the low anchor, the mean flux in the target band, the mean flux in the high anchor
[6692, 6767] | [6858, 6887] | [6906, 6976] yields 5.9 angstrom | 19.5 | 20.7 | 29.2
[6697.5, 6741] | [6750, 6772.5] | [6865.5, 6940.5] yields 1.3 angstrom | 19.5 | 19.3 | 23.8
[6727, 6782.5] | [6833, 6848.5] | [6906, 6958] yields 1.3 angstrom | 19.7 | 21.7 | 27.9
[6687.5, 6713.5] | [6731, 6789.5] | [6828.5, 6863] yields 4.2 angstrom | 20.9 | 19.4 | 20.9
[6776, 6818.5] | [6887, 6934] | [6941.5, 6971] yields 6.7 angstrom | 19.4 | 24.4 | 32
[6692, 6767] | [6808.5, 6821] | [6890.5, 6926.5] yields 1.1 angstrom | 19.5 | 19.8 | 24.1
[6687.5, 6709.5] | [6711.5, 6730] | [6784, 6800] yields 1.6 angstrom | 20.7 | 18.4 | 18.1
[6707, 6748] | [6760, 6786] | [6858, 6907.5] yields 0.3 angstrom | 19.4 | 19.8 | 21.5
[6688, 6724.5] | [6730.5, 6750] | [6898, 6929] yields 1.1 angstrom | 19.9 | 19.5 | 24.7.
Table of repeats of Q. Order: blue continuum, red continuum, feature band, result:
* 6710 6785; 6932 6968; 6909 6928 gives 0.15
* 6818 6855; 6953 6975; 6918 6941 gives 0.12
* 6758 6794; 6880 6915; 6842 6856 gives 0.02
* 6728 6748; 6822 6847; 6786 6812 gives 0.09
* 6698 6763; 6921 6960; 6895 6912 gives 0.16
